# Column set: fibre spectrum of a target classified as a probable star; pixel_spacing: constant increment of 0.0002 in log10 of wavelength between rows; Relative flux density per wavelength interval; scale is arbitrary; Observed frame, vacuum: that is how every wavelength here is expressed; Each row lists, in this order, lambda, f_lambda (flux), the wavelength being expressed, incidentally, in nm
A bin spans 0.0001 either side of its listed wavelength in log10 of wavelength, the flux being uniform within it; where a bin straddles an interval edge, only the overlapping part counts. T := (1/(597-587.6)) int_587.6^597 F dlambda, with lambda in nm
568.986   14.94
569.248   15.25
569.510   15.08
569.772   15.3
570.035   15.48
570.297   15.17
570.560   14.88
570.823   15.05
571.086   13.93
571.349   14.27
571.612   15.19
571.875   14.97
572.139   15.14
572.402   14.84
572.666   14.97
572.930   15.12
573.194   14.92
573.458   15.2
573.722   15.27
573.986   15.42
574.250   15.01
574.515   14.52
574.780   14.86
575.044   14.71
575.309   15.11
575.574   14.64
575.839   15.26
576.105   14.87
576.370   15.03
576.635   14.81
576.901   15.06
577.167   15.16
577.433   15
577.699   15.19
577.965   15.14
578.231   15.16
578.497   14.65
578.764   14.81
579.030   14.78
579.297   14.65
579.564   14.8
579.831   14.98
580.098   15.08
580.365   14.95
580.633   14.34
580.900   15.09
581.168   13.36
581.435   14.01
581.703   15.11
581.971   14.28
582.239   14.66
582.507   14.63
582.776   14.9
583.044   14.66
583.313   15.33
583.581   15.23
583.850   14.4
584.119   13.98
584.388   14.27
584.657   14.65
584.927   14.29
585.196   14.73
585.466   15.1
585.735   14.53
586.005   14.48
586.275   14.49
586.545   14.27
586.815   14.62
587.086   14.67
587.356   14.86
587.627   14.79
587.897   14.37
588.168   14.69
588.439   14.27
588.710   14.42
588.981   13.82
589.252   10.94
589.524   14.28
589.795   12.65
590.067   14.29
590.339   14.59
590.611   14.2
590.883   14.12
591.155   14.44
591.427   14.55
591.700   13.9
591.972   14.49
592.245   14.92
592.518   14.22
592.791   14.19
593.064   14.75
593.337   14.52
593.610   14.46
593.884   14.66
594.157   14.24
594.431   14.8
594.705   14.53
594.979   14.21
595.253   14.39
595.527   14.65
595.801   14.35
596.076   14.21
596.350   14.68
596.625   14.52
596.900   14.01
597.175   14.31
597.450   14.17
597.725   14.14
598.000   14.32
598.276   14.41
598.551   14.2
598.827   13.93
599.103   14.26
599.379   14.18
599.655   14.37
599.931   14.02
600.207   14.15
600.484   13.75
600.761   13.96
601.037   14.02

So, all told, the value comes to 14.3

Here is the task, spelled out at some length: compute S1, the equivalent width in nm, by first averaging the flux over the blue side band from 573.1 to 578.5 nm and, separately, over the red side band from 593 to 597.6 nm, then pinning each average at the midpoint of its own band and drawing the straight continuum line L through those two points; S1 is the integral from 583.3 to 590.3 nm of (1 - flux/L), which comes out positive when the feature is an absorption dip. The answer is 0.18 nm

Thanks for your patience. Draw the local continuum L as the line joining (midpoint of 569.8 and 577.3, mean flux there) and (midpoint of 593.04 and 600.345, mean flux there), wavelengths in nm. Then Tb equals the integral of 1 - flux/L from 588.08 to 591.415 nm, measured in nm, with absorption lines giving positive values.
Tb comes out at 0.14 nm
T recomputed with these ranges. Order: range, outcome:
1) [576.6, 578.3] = 15.1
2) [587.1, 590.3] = 14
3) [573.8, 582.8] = 14.8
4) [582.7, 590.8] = 14.4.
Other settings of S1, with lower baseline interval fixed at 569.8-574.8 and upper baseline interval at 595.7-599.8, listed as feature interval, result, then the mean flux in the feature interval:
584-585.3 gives 0.02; 14.4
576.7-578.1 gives -0.03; 15.1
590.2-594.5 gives -0.01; 14.4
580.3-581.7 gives 0.03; 14.4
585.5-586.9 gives 0.01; 14.5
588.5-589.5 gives 0.08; 13.3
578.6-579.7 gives 0.00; 14.8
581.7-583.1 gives 0.00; 14.7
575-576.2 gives 0.00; 14.9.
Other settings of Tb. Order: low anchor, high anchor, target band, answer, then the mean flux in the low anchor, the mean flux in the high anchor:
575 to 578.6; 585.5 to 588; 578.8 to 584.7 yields 0.06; 15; 14.6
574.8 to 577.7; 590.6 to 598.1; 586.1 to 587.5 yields 0.01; 15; 14.4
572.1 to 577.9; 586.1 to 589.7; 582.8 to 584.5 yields -0.03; 15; 14.2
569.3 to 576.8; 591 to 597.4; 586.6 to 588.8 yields 0.00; 15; 14.4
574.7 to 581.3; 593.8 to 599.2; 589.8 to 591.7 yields 0.04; 14.9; 14.3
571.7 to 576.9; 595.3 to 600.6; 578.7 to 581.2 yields 0.01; 15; 14.2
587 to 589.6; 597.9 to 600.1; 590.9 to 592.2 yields -0.02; 14.1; 14.2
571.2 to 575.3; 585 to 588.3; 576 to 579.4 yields -0.02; 15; 14.6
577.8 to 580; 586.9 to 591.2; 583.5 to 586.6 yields -0.03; 14.9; 14.1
